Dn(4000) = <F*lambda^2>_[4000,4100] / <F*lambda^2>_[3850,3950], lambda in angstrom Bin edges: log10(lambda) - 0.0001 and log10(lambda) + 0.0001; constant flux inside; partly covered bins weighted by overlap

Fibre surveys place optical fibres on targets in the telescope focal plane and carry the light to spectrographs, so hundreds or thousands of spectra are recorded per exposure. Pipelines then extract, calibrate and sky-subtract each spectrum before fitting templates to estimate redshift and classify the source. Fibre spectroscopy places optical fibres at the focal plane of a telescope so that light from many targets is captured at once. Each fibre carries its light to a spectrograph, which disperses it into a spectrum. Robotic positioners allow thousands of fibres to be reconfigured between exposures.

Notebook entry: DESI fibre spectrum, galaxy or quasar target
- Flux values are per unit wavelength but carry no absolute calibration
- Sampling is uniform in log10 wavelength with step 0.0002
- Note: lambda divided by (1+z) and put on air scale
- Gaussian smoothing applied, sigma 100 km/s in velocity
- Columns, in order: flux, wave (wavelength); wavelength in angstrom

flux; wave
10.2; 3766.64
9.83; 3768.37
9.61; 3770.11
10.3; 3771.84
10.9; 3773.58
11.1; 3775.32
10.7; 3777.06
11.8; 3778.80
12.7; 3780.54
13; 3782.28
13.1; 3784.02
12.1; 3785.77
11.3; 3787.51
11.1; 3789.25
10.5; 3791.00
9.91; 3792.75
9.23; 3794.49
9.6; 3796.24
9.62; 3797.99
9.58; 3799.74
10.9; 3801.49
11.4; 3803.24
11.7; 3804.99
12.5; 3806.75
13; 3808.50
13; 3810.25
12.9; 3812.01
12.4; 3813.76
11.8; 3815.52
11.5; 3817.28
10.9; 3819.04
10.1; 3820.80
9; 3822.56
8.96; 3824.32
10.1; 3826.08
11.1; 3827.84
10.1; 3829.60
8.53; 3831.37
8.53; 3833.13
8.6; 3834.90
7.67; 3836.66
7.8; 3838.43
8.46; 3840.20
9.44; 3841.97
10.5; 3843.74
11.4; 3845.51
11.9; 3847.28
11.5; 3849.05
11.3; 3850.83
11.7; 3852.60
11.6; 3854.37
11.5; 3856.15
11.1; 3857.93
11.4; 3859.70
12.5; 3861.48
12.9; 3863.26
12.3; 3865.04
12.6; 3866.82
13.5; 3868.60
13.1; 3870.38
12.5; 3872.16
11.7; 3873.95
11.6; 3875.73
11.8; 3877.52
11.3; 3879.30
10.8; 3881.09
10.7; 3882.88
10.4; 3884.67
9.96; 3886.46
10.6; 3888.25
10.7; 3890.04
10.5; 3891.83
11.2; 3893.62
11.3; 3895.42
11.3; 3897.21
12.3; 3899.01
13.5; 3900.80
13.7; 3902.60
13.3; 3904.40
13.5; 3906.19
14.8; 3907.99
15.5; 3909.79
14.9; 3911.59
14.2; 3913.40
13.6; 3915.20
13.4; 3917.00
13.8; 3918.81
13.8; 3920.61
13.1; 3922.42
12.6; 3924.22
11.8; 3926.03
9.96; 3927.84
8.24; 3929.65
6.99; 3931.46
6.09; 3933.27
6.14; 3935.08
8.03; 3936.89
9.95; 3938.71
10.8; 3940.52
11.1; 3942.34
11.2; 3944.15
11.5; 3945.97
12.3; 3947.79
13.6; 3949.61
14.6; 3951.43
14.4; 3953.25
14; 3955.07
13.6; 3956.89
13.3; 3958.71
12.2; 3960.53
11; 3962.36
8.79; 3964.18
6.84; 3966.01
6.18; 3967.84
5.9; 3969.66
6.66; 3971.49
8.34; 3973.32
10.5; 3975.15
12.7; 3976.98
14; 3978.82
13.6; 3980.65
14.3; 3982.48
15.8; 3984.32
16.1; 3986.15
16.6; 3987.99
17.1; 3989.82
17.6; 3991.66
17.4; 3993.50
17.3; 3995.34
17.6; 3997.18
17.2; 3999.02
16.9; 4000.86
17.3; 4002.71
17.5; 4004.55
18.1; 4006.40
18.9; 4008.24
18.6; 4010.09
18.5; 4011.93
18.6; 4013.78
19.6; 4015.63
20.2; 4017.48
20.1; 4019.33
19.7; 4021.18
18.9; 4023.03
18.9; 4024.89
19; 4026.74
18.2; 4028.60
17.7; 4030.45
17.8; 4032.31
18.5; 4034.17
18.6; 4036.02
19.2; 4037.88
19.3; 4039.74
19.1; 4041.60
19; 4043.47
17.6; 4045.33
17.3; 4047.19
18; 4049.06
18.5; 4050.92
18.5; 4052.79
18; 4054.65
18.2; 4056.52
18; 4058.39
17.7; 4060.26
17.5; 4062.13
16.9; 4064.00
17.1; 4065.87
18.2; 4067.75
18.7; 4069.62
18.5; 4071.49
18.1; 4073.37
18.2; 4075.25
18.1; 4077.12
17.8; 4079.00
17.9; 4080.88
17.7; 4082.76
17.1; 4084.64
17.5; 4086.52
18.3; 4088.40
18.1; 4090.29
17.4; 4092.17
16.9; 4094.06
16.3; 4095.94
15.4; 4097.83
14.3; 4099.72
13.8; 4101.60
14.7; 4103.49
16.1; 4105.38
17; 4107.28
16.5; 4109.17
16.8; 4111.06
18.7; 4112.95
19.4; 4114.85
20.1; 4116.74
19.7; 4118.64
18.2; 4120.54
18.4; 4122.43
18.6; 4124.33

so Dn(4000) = 1.7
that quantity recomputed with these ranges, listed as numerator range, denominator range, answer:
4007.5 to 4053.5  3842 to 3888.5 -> 1.76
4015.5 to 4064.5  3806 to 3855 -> 1.95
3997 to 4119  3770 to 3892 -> 1.83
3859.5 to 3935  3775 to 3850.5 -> 1.16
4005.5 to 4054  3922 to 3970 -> 1.85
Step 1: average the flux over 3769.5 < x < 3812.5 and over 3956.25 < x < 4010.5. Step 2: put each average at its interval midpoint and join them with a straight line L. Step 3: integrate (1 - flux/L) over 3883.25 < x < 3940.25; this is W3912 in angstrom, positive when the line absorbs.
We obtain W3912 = 5.9 angstrom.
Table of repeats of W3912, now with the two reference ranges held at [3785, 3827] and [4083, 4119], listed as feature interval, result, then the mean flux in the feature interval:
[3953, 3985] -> 7.1 angstrom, 11.1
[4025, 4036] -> -1.9 angstrom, 18.3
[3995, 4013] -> -3.3 angstrom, 17.8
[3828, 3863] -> 4.3 angstrom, 10.4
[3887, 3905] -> 1.5 angstrom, 11.8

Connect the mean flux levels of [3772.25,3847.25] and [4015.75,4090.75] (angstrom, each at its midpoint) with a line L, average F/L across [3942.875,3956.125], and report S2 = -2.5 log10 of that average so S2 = 0.16 mag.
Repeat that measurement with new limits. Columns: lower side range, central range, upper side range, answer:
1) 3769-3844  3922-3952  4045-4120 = 0.32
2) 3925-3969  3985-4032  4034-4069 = -0.21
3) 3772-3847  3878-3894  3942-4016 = 0.14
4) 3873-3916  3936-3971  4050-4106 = 0.25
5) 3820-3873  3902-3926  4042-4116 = -0.09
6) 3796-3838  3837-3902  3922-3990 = -0.05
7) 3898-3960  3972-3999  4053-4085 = -0.03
